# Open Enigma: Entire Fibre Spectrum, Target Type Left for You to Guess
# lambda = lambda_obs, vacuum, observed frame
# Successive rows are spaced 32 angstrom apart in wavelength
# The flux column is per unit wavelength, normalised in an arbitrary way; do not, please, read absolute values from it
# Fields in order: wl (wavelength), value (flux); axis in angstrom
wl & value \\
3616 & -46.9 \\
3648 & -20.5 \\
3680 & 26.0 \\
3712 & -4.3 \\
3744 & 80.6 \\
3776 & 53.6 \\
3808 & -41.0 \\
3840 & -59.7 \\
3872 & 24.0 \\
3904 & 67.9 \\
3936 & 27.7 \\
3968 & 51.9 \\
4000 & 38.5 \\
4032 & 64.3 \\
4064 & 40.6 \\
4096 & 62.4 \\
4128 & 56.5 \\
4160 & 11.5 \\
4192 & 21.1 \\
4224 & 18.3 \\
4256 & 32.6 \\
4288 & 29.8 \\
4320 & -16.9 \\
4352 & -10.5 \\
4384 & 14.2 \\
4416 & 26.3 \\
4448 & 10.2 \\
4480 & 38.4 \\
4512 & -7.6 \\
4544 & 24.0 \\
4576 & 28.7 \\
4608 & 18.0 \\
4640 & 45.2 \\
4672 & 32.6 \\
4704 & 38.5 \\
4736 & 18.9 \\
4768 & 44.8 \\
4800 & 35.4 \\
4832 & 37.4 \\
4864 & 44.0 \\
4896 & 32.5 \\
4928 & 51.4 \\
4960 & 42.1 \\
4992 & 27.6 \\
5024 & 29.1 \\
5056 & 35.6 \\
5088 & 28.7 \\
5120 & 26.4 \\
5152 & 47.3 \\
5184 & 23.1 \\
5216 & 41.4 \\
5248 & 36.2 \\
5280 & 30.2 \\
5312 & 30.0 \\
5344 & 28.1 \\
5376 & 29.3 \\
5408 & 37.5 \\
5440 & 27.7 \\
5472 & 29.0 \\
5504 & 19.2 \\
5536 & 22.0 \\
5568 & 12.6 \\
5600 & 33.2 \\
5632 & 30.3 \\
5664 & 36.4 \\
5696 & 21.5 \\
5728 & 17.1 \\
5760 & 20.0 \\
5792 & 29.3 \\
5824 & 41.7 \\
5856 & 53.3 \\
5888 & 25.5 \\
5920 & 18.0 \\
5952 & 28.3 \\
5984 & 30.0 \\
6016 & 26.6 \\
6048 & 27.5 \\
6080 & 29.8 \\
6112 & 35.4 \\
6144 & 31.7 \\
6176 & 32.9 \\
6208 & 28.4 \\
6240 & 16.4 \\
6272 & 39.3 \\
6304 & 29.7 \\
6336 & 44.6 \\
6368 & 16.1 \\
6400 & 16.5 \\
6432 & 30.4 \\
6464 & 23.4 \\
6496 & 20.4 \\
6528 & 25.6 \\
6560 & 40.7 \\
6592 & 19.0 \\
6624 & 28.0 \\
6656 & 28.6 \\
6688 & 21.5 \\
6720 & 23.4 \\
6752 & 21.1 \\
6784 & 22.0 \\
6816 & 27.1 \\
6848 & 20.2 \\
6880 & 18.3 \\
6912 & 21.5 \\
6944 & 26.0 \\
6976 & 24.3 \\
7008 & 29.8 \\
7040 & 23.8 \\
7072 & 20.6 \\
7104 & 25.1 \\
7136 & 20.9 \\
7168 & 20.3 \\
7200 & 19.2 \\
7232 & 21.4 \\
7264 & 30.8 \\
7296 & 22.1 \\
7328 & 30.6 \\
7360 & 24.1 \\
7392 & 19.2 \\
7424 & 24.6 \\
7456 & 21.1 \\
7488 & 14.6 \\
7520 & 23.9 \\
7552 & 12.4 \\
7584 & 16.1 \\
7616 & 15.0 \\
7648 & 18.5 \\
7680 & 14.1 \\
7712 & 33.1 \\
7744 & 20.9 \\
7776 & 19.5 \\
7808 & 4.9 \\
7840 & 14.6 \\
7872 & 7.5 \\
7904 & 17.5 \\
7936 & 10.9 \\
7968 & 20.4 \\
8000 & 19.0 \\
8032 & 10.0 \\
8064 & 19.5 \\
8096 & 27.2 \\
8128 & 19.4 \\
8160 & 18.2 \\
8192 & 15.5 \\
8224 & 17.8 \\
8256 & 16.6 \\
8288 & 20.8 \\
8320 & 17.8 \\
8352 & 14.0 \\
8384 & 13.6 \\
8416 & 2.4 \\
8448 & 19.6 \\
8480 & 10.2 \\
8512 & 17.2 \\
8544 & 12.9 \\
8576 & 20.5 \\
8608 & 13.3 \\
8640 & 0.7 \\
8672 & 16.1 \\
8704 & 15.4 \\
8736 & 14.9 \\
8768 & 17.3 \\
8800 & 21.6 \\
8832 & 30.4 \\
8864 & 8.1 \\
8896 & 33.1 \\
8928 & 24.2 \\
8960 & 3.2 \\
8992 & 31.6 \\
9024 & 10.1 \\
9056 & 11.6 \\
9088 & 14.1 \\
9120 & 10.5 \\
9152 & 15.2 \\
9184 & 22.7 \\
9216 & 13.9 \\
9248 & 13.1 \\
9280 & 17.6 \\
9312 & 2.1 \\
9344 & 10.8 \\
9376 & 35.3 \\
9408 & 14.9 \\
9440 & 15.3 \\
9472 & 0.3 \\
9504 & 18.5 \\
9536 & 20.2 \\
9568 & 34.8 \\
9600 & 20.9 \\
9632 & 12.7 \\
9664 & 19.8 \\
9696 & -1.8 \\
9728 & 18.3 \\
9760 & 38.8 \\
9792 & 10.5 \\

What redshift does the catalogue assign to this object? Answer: 0.231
